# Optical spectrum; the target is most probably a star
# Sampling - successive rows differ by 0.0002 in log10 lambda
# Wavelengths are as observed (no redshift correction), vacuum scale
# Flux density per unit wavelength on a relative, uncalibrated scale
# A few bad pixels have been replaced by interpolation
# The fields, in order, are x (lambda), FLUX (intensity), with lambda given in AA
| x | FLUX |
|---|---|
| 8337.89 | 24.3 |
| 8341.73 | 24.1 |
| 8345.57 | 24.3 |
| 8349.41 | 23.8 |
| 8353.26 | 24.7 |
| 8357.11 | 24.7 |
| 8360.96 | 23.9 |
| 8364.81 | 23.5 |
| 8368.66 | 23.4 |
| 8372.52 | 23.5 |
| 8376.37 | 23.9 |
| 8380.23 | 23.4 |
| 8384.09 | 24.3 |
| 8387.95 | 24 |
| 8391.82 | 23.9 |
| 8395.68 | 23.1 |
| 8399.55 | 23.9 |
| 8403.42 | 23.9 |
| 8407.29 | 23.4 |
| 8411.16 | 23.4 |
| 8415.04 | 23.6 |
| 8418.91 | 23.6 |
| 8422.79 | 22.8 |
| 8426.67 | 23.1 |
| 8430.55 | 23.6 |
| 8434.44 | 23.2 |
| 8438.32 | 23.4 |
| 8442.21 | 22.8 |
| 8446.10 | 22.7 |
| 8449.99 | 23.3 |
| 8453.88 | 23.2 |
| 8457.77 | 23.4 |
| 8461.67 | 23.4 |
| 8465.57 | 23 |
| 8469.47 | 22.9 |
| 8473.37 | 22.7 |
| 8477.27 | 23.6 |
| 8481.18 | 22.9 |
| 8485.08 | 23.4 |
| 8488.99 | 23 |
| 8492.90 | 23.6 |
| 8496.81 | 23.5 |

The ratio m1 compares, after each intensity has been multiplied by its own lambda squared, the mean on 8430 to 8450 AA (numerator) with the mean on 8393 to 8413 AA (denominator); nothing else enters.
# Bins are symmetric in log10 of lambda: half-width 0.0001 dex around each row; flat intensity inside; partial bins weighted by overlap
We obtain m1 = 0.99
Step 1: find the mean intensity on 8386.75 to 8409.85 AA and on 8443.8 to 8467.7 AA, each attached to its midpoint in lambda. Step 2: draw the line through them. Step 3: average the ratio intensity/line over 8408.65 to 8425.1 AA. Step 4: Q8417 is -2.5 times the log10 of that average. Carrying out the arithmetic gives 0.01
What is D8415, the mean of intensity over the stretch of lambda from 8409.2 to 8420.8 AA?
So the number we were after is 23.5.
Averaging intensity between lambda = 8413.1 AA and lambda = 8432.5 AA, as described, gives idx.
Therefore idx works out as 23.3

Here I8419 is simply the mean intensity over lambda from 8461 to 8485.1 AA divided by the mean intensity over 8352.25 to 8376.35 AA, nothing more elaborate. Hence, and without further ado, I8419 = 0.97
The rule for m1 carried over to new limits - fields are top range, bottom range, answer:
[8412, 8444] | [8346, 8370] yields 0.98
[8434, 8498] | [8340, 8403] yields 0.99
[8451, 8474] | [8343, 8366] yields 0.98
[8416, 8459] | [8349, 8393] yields 0.99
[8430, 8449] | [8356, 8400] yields 0.99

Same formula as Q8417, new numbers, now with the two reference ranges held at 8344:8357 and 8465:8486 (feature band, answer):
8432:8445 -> 0.016 mag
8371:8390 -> 0.009 mag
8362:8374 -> 0.030 mag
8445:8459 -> 0.006 mag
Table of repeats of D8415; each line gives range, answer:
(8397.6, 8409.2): 23.7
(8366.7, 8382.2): 23.6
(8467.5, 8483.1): 23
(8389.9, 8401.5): 23.6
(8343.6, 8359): 24.4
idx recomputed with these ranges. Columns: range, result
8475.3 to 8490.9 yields 23.2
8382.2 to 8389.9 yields 24.1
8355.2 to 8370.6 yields 23.9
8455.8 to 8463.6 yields 23.4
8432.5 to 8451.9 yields 23.1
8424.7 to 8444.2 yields 23.2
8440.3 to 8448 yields 22.7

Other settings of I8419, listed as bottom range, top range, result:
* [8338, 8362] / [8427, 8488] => 0.95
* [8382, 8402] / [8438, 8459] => 0.97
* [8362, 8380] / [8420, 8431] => 0.98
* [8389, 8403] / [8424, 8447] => 0.98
